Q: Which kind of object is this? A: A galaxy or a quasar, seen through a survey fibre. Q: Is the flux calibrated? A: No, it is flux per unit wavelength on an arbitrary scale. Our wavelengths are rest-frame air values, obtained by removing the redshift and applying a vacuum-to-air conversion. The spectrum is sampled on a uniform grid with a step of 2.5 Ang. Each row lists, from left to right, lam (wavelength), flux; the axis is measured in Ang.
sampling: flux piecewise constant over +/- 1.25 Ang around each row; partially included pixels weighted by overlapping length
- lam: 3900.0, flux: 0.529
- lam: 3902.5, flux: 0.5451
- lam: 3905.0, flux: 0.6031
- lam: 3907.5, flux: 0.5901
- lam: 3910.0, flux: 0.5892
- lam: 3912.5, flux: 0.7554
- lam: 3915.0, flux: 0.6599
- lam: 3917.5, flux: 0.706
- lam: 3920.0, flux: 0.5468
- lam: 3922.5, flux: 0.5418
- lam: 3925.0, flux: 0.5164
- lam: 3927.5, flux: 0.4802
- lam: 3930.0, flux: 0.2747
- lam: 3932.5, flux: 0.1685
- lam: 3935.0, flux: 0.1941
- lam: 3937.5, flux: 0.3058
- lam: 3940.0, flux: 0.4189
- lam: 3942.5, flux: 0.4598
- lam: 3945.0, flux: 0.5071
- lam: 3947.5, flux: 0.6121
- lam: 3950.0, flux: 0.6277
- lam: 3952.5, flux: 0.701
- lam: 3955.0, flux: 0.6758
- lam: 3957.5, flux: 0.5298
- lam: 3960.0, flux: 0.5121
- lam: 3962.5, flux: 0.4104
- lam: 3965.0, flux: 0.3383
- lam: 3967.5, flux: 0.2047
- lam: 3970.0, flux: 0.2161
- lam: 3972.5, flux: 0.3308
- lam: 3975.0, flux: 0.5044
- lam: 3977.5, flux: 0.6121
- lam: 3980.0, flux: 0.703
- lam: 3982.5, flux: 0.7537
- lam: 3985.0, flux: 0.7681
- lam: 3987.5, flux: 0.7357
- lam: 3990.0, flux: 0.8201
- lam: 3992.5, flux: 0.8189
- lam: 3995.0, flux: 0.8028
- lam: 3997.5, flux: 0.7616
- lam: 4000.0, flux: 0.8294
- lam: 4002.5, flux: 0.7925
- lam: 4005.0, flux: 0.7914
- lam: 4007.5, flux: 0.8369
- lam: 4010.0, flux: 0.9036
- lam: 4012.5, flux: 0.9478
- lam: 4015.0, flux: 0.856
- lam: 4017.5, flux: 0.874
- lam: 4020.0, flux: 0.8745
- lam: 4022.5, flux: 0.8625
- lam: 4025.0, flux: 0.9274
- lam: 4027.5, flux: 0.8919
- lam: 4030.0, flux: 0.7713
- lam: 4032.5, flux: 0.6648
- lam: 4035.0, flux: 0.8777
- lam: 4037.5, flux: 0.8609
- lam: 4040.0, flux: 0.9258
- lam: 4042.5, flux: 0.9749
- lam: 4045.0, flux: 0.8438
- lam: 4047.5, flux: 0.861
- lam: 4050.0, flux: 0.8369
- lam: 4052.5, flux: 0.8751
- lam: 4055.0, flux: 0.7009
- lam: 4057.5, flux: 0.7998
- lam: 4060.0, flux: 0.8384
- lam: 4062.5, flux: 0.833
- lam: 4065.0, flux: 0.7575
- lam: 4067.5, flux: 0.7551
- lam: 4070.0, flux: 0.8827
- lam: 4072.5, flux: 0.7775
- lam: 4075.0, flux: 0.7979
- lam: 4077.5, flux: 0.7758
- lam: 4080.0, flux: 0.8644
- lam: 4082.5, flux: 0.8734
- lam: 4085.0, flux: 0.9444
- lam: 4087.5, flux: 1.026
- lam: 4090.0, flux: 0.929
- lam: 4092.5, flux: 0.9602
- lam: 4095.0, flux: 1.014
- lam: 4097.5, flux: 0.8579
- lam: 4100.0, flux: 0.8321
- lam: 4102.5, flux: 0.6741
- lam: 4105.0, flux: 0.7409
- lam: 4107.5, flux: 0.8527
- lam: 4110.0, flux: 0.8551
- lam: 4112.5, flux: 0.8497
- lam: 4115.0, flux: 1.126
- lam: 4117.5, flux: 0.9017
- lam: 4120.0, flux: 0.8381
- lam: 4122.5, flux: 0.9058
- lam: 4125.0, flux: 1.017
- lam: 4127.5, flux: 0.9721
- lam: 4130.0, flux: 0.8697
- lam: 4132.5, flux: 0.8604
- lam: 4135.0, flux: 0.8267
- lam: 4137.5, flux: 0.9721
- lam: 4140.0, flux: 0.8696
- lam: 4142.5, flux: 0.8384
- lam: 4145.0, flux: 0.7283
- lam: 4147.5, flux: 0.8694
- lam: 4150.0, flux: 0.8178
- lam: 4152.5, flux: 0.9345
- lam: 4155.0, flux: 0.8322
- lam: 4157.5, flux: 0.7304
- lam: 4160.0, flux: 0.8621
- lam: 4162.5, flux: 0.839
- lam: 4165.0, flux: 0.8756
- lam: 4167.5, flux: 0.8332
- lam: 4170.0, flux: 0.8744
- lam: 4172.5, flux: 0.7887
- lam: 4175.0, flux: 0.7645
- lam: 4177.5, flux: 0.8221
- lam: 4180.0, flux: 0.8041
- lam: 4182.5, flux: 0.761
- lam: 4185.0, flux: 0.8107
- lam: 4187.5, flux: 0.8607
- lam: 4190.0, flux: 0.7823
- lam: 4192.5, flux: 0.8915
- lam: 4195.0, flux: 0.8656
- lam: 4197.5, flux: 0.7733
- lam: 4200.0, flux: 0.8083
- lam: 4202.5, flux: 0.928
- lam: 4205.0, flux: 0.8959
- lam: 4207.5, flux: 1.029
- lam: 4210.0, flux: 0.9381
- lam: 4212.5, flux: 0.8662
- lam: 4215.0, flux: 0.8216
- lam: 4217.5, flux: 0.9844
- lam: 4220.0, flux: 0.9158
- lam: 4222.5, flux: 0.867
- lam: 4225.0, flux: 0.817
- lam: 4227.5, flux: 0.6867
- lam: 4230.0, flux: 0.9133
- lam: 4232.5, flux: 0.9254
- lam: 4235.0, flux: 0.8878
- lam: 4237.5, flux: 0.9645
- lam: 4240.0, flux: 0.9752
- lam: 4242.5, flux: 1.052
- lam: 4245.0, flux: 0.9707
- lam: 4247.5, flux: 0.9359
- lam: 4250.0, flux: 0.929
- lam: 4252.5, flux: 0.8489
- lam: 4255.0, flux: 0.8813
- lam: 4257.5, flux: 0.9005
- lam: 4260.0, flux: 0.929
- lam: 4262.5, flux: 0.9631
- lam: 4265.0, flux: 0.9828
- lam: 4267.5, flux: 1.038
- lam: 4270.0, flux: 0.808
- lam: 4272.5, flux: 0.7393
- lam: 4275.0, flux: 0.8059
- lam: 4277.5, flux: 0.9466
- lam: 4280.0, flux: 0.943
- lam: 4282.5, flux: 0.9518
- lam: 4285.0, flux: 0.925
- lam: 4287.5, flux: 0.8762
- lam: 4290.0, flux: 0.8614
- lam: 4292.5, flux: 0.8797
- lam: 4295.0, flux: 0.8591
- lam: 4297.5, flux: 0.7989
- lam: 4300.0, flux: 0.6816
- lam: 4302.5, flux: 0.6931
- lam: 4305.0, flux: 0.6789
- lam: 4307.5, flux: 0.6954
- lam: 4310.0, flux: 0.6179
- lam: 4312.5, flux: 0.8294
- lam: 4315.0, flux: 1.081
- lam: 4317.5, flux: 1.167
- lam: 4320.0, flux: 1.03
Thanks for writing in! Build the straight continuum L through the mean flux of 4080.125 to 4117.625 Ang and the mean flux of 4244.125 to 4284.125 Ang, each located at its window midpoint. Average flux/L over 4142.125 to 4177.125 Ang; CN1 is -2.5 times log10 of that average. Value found 0.09 mag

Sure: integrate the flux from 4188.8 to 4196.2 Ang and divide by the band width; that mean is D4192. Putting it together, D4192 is 0.847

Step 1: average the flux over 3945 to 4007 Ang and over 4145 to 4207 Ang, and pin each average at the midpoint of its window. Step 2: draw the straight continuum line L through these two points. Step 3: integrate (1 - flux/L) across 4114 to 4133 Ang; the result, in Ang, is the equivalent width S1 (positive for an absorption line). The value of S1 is -3.9 Ang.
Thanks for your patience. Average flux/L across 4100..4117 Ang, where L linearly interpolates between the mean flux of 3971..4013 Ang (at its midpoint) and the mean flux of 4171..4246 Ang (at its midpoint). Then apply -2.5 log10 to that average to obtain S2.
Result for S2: -0.05 mag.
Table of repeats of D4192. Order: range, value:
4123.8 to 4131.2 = 0.953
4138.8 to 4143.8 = 0.853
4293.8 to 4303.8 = 0.757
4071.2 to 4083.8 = 0.819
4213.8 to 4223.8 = 0.897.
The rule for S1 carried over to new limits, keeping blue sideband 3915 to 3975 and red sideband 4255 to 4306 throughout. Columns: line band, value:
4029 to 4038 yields -3.6 Ang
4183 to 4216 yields -4.3 Ang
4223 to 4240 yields -1.5 Ang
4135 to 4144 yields -2.5 Ang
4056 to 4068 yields -4.1 Ang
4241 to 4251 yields -1.8 Ang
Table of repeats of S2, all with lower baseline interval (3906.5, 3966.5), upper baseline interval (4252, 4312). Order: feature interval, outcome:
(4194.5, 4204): -0.108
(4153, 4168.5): -0.151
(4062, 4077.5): -0.246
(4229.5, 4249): -0.187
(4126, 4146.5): -0.233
